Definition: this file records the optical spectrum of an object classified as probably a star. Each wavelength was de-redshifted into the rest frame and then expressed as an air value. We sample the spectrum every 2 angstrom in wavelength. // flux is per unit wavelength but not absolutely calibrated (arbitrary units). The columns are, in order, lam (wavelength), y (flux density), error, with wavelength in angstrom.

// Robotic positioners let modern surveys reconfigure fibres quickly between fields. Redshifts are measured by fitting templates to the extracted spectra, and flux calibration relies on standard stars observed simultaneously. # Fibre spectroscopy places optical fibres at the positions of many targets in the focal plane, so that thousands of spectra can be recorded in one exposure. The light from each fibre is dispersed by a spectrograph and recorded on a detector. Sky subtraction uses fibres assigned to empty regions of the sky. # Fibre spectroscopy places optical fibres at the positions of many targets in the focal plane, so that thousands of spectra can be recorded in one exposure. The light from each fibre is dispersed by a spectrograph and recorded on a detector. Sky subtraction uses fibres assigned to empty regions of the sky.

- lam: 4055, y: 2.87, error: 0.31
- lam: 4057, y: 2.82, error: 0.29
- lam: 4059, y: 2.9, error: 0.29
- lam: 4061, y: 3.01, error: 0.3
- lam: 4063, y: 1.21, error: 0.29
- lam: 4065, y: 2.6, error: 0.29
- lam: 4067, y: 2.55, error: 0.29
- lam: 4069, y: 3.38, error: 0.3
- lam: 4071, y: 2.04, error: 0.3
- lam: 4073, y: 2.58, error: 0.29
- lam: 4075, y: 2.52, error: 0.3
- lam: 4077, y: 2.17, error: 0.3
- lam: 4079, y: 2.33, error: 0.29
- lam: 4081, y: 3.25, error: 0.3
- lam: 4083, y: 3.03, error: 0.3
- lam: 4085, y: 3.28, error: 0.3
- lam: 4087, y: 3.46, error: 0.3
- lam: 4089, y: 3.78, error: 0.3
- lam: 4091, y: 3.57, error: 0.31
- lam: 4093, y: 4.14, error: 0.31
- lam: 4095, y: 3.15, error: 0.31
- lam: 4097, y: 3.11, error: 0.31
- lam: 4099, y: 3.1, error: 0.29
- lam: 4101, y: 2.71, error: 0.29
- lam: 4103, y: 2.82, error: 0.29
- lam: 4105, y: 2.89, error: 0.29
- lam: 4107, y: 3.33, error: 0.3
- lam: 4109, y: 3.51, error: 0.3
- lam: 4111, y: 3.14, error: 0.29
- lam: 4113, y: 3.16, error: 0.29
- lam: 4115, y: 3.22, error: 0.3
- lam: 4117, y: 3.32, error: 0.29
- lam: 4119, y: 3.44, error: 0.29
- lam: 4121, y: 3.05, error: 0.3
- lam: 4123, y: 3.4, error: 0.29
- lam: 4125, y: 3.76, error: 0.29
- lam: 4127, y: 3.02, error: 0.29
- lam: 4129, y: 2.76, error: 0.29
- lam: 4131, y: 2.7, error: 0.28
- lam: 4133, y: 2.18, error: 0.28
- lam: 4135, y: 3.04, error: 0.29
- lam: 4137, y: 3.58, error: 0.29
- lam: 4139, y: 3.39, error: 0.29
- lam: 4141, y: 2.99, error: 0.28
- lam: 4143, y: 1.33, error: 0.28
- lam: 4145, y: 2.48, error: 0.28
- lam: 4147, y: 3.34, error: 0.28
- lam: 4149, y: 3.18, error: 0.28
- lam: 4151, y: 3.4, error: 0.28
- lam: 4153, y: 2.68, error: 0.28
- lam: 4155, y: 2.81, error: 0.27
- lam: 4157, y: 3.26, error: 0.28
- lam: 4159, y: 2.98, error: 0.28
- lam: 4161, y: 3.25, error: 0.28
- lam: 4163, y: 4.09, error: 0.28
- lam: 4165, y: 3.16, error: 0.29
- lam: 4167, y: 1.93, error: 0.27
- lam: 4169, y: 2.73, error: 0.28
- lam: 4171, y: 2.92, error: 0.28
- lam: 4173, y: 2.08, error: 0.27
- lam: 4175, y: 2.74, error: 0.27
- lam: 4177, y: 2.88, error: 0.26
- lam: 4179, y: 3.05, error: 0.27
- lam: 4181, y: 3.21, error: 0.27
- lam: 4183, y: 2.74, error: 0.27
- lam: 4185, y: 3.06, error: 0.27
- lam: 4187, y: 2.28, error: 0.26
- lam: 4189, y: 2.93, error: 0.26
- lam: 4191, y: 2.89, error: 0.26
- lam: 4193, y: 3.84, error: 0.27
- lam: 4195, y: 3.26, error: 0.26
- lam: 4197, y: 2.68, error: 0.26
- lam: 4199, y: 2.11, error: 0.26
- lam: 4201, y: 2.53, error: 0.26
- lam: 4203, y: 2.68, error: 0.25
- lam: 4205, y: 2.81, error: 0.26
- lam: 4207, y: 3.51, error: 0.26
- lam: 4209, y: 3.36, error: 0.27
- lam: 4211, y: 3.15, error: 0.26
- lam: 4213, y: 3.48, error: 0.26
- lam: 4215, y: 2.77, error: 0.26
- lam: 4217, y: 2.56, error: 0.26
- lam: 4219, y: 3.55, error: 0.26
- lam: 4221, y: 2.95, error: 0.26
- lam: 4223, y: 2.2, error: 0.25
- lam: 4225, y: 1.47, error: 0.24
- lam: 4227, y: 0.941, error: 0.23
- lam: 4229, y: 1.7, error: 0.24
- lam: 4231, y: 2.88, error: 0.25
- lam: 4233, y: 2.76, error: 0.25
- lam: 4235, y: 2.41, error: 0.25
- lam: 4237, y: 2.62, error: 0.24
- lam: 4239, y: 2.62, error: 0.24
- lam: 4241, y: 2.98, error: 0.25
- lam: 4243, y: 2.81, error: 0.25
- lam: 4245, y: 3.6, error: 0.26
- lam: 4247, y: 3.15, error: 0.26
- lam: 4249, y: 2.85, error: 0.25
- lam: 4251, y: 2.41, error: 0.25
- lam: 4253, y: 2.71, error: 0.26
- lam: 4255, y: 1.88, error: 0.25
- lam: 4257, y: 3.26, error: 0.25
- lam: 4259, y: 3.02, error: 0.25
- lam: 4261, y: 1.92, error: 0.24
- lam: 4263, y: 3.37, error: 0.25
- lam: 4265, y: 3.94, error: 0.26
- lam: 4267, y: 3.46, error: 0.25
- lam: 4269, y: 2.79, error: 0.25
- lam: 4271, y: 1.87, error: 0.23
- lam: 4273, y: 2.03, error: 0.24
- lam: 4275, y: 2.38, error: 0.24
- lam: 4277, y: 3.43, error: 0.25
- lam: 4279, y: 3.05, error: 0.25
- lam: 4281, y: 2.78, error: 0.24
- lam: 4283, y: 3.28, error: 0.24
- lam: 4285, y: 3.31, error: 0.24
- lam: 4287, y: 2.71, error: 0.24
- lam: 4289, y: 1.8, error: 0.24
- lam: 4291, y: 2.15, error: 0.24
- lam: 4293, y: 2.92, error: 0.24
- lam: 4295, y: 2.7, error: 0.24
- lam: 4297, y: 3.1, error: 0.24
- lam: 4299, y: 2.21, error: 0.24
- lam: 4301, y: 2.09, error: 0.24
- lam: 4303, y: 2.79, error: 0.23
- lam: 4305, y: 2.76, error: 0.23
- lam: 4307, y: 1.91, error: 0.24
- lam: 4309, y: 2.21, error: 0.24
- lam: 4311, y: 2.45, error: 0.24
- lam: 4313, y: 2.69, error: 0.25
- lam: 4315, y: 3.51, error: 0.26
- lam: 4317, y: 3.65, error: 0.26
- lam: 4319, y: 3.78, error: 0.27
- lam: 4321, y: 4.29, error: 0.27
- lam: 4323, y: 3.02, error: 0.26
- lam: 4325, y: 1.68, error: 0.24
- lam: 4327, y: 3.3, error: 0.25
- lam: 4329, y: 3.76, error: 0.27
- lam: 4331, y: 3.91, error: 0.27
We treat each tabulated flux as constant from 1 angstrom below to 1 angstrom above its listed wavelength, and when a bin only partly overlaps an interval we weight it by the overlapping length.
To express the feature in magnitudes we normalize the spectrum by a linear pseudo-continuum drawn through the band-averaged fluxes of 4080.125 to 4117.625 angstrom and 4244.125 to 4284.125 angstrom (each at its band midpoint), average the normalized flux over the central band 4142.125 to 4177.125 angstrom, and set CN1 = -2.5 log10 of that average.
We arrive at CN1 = 0.10 mag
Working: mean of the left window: 3.26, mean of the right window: 2.86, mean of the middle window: 2.85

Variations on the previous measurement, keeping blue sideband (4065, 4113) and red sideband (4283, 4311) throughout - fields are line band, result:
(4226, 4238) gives 0.209 mag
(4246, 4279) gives -0.068 mag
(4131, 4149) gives 0.039 mag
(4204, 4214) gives -0.187 mag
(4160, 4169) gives -0.078 mag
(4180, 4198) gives -0.073 mag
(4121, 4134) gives -0.013 mag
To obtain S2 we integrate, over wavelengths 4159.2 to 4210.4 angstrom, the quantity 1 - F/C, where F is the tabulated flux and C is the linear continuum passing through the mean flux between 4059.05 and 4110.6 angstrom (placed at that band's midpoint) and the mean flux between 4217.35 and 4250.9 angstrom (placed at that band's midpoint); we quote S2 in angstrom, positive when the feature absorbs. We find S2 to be -3.9 angstrom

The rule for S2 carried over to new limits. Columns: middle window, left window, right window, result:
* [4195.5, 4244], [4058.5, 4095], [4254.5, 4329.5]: 3.2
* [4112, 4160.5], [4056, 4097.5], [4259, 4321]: -2.6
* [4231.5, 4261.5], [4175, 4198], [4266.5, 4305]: 0.4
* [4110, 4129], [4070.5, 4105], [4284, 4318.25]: -1.9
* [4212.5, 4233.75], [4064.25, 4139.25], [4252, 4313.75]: 2.7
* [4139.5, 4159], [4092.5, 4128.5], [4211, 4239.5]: 0.8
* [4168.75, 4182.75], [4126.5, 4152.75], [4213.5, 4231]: -0.9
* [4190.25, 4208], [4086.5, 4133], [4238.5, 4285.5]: 0.5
